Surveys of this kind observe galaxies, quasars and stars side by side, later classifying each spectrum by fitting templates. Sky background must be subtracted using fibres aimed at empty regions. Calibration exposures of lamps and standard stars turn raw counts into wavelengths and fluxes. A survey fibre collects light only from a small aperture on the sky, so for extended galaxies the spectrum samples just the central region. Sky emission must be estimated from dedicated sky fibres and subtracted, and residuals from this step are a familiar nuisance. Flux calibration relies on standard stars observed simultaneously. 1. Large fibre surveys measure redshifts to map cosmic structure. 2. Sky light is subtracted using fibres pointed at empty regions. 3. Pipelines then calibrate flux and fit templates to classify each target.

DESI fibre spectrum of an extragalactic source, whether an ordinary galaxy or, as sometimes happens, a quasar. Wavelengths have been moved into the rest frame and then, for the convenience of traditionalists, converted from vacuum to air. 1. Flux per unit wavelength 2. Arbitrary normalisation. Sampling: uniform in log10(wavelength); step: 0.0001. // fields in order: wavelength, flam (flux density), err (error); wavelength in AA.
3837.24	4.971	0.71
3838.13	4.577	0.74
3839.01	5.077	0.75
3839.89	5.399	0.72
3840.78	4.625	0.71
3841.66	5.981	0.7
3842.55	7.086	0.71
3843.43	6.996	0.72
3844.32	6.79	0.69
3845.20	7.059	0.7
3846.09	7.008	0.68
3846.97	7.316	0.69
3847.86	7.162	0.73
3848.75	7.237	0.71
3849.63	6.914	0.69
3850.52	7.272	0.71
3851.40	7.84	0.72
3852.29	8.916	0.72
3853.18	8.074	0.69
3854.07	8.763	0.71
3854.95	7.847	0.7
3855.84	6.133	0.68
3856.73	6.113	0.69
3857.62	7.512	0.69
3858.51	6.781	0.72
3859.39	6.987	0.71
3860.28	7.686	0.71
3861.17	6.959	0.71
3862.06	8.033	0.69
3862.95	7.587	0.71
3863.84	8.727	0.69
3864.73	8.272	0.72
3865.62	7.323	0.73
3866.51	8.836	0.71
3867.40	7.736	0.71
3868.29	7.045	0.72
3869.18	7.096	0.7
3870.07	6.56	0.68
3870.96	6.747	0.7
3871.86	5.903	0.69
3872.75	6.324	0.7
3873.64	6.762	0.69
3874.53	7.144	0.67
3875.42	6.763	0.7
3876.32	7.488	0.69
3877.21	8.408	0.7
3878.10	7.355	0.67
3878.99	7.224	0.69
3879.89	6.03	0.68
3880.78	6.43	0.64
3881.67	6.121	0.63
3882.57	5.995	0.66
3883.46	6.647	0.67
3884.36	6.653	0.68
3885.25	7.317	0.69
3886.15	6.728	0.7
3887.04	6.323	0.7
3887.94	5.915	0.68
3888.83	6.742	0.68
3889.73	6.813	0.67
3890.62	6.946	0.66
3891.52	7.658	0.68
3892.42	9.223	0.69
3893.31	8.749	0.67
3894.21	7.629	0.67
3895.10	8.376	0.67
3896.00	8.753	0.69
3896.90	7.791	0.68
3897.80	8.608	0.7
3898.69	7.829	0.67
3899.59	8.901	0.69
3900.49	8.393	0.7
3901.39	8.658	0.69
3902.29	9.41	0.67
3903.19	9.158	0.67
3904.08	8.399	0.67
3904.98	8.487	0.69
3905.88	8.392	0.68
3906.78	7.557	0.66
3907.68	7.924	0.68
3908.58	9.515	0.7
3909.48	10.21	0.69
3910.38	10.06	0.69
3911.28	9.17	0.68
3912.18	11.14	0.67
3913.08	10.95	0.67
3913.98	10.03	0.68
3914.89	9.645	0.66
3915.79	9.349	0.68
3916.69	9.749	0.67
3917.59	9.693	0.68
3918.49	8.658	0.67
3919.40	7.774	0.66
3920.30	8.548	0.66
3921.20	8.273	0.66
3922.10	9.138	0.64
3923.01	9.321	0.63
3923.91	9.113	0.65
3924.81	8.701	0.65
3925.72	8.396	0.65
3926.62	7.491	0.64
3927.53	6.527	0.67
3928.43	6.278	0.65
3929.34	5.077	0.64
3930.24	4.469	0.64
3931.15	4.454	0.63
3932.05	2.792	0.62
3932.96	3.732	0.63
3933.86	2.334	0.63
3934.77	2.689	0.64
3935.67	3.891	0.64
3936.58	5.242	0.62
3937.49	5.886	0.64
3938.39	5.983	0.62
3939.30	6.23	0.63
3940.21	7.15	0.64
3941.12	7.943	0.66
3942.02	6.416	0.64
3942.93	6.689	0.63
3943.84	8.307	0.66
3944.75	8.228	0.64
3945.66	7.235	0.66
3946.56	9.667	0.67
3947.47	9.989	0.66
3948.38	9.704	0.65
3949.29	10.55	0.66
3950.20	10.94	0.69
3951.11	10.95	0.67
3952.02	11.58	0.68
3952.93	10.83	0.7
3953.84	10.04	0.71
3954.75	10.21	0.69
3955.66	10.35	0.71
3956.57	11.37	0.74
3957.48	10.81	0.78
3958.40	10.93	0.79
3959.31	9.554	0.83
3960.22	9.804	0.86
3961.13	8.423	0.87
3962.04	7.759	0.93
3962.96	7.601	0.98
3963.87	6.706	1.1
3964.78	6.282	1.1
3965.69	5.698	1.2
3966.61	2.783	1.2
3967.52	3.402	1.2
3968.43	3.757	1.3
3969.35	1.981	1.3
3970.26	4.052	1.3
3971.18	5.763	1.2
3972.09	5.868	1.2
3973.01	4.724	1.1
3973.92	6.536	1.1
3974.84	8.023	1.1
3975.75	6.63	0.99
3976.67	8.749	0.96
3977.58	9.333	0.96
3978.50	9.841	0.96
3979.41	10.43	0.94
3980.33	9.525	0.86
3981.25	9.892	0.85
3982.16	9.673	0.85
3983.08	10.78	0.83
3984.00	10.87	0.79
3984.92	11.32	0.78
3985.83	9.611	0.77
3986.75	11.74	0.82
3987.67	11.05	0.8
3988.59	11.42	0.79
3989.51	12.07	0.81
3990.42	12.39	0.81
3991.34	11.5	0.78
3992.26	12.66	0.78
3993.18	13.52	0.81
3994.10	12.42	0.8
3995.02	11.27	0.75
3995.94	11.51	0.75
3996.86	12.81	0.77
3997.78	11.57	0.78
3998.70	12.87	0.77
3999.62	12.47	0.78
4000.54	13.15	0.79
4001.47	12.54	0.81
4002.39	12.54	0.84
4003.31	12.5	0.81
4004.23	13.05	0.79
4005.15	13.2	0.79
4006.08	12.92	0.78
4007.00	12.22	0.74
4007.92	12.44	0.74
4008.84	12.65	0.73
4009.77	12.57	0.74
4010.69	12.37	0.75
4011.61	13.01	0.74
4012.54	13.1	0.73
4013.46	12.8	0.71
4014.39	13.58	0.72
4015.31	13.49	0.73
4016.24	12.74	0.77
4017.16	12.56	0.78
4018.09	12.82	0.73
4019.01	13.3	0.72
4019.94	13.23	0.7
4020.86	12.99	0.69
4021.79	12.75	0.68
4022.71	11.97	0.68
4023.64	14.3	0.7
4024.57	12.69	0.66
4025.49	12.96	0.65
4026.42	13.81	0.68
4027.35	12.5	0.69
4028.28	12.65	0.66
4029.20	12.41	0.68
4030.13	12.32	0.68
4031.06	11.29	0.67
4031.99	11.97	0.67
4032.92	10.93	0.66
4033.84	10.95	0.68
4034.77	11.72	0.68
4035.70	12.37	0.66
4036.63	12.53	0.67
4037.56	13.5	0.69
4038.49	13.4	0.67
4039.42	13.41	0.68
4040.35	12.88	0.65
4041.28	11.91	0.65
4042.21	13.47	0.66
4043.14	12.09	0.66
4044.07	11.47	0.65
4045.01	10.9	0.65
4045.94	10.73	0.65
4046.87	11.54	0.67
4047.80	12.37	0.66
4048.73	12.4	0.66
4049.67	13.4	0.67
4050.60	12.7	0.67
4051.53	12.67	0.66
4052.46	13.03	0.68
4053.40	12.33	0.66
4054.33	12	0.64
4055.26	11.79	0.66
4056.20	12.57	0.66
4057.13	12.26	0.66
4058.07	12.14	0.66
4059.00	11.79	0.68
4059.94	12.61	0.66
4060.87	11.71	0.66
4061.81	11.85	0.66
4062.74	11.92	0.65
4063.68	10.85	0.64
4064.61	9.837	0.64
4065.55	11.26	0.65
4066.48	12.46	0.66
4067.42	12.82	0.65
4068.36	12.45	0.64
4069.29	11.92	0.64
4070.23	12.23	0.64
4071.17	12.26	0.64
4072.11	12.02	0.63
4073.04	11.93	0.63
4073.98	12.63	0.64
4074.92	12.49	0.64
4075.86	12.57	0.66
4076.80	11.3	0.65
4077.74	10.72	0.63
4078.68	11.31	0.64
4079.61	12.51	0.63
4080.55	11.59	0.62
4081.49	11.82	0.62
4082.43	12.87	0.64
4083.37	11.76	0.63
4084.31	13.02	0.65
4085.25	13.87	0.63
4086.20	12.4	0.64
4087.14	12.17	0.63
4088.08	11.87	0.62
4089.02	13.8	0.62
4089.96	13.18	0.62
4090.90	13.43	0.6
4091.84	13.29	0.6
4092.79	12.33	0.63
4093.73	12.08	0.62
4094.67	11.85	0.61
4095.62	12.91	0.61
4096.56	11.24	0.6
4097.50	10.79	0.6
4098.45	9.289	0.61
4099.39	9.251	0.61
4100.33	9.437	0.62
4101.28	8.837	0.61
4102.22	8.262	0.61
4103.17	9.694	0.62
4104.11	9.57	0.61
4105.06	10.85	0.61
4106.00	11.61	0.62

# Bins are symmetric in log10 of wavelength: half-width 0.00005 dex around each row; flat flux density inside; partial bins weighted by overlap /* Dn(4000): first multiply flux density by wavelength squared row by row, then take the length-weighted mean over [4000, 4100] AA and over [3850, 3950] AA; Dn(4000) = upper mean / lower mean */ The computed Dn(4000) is 1.8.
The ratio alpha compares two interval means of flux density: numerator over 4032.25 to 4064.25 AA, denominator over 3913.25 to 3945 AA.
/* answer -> 1.74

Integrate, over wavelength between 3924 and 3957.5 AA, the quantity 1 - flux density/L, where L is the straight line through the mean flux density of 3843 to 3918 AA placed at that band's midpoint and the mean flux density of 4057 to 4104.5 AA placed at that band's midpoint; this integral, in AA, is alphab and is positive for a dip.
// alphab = 5.6 AA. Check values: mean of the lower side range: 7.8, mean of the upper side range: 11.7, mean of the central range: 7.52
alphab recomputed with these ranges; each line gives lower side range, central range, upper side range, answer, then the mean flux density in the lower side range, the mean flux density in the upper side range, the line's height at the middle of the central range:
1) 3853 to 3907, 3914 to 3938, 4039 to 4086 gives 4.8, 7.49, 12.1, 8.66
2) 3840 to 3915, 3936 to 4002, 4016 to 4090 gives 6.6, 7.65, 12.3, 10.1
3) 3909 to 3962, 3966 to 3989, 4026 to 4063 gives 4.6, 8.25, 12.3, 9.79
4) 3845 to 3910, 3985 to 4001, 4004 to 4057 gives -0.9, 7.56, 12.6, 11.3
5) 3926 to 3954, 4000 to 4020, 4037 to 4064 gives -4.8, 7.06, 12.3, 10.4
